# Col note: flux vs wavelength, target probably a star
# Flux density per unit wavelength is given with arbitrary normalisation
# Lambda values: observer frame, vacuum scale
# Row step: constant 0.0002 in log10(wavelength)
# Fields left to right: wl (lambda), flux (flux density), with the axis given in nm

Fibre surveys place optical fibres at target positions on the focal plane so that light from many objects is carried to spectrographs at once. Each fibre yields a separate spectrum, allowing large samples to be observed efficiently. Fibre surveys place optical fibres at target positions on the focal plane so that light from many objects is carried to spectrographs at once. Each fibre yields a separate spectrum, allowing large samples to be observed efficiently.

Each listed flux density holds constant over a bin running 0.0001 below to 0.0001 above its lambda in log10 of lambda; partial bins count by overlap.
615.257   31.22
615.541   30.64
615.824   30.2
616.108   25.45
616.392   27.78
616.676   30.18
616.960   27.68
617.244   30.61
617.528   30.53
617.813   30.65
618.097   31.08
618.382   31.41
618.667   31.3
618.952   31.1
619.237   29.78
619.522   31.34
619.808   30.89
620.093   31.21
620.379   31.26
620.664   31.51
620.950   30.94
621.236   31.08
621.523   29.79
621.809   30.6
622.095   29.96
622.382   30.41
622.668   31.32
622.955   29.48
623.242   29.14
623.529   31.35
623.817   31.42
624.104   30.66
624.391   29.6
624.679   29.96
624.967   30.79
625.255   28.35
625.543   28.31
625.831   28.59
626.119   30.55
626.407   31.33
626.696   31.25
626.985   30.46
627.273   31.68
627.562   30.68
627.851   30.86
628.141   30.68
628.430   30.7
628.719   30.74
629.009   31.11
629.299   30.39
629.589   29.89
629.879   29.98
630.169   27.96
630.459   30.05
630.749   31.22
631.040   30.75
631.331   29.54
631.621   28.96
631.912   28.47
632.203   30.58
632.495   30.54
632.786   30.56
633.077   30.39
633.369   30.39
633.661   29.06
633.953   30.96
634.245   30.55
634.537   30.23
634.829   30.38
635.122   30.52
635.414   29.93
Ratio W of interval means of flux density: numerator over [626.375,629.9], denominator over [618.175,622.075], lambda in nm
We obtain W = 1.0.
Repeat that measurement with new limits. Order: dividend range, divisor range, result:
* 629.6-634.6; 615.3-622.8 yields 0.99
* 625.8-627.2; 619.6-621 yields 0.98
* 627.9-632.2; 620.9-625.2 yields 0.99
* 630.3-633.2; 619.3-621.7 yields 0.97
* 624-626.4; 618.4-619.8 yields 0.96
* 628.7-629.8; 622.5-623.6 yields 1.01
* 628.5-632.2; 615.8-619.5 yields 1.00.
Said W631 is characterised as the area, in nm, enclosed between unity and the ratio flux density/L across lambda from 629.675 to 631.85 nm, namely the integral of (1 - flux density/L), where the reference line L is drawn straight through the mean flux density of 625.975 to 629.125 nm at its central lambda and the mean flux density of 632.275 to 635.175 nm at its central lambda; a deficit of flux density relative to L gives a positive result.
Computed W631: 0.06 nm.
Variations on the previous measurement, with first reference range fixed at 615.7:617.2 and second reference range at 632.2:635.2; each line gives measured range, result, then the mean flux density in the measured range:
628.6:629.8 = -0.03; 30.5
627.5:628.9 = -0.05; 30.7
